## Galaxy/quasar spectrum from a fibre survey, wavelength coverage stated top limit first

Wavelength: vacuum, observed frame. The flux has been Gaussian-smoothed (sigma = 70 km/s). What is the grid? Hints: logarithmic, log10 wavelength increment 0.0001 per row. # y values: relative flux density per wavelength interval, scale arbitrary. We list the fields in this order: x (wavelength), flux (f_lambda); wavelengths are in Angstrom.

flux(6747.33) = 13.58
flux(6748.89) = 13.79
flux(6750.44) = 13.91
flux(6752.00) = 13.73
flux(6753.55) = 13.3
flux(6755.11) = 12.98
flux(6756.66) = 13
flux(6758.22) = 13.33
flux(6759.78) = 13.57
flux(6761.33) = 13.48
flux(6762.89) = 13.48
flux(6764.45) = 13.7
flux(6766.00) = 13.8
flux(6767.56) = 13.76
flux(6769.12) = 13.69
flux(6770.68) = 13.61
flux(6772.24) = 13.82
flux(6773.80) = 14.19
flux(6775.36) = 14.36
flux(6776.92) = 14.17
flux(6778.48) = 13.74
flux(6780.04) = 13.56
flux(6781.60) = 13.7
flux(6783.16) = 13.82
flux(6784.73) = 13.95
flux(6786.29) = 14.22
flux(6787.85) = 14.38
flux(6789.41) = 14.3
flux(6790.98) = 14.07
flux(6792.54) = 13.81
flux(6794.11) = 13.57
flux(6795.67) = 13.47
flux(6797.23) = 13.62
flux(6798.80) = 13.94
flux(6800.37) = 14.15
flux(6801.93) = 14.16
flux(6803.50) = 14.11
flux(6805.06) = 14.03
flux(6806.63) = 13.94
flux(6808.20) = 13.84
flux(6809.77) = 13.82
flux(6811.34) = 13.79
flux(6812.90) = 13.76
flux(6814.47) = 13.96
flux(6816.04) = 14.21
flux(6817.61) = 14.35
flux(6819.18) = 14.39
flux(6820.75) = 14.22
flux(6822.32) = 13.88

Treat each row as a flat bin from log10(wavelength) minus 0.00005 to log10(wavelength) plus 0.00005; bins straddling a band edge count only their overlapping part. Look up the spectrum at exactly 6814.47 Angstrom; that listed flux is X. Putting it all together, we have 13.96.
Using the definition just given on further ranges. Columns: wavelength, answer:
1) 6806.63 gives 13.94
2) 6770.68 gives 13.61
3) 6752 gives 13.73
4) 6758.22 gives 13.33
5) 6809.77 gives 13.82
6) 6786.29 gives 14.22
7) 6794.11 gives 13.57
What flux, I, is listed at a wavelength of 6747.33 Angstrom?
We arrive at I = 13.58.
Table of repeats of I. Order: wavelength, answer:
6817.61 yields 14.35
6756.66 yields 13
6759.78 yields 13.57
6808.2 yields 13.84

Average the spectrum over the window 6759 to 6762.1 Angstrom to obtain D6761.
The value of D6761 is 13.5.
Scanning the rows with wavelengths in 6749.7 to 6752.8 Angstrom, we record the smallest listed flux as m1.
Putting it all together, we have 13.73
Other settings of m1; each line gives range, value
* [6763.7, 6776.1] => 13.61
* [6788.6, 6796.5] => 13.47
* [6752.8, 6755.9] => 12.98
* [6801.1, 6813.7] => 13.76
